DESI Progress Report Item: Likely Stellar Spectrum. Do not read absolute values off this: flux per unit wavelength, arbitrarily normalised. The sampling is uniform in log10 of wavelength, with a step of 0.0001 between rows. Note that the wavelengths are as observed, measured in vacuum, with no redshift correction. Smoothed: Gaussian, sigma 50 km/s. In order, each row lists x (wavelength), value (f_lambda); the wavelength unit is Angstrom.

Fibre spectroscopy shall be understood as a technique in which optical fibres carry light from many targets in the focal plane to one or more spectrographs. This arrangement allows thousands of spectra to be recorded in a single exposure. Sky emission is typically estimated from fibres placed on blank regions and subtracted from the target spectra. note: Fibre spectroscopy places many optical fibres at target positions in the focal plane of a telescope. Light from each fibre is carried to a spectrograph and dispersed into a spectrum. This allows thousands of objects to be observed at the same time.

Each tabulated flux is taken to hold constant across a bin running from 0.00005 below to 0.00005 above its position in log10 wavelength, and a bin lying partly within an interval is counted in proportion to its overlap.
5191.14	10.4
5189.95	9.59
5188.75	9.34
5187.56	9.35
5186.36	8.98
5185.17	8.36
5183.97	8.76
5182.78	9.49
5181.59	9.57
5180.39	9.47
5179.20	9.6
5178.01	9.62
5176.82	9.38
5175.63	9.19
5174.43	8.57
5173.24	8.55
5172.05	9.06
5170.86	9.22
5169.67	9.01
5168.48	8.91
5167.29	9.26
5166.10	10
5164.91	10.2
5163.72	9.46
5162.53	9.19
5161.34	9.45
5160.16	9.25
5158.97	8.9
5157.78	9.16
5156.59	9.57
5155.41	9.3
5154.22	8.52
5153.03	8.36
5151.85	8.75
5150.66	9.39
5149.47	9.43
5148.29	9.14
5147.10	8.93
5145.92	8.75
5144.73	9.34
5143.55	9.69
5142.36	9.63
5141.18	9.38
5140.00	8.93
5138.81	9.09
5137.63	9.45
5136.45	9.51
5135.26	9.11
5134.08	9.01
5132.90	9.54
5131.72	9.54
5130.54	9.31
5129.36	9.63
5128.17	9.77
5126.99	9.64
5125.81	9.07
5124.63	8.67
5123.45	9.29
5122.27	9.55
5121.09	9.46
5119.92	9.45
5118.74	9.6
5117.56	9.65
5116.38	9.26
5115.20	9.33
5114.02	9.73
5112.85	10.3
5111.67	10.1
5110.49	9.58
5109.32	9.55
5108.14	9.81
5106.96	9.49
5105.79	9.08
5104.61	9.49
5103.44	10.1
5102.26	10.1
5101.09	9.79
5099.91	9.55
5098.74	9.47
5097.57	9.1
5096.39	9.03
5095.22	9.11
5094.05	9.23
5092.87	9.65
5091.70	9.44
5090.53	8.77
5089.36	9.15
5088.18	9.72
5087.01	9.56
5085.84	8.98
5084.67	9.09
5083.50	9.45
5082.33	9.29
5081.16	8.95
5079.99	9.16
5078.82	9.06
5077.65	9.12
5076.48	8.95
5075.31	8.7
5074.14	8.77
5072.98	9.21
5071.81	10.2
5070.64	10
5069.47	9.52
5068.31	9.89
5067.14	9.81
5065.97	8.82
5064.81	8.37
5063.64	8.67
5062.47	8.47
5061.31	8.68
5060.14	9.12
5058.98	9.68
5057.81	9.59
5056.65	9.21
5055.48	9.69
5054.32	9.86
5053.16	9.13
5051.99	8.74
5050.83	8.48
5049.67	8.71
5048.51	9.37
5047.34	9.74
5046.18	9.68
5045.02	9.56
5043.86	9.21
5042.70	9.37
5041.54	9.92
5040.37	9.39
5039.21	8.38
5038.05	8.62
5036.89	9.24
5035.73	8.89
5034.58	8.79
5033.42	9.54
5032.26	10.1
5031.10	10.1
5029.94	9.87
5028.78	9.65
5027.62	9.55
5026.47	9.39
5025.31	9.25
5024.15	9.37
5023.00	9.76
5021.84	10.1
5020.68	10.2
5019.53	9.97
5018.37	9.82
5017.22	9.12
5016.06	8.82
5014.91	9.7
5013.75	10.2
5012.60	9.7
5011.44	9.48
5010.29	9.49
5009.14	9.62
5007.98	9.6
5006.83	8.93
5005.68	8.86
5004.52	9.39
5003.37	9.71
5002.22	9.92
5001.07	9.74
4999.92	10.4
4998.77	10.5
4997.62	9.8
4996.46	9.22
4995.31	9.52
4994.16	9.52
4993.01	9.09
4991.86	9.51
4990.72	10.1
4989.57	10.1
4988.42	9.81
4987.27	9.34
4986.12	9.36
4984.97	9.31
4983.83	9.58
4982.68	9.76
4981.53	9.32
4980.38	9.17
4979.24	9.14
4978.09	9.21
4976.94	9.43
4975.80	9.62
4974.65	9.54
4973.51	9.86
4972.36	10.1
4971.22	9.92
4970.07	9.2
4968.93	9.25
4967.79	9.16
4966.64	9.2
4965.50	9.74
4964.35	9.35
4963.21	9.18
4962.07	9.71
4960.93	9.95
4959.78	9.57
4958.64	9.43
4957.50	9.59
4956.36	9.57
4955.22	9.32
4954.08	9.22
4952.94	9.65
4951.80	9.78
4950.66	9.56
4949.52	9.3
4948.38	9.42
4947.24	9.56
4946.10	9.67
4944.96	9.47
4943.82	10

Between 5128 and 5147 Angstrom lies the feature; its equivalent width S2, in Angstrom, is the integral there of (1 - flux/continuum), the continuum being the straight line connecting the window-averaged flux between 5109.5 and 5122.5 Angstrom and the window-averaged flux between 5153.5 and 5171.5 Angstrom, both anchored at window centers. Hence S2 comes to 0.3 Angstrom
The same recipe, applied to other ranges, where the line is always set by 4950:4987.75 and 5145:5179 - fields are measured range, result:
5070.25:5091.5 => 0.2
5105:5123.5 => -0.7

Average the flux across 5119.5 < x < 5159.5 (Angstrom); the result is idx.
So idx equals 9.24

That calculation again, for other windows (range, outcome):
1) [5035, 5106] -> 9.26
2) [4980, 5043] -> 9.55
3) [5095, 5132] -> 9.52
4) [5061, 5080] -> 9.15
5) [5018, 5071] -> 9.37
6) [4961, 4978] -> 9.52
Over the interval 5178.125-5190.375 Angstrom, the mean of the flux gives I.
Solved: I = 9.26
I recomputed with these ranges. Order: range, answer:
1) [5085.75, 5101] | 9.31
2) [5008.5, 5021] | 9.64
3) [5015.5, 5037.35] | 9.56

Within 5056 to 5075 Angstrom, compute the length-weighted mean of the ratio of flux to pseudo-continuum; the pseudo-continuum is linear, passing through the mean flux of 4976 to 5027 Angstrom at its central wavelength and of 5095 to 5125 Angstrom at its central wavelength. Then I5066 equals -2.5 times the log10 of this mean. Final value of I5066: 0.04 mag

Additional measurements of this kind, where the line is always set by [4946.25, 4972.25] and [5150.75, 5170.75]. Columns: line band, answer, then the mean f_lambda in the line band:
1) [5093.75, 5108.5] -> -0.023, 9.49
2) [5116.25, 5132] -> -0.018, 9.42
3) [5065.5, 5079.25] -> -0.001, 9.34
